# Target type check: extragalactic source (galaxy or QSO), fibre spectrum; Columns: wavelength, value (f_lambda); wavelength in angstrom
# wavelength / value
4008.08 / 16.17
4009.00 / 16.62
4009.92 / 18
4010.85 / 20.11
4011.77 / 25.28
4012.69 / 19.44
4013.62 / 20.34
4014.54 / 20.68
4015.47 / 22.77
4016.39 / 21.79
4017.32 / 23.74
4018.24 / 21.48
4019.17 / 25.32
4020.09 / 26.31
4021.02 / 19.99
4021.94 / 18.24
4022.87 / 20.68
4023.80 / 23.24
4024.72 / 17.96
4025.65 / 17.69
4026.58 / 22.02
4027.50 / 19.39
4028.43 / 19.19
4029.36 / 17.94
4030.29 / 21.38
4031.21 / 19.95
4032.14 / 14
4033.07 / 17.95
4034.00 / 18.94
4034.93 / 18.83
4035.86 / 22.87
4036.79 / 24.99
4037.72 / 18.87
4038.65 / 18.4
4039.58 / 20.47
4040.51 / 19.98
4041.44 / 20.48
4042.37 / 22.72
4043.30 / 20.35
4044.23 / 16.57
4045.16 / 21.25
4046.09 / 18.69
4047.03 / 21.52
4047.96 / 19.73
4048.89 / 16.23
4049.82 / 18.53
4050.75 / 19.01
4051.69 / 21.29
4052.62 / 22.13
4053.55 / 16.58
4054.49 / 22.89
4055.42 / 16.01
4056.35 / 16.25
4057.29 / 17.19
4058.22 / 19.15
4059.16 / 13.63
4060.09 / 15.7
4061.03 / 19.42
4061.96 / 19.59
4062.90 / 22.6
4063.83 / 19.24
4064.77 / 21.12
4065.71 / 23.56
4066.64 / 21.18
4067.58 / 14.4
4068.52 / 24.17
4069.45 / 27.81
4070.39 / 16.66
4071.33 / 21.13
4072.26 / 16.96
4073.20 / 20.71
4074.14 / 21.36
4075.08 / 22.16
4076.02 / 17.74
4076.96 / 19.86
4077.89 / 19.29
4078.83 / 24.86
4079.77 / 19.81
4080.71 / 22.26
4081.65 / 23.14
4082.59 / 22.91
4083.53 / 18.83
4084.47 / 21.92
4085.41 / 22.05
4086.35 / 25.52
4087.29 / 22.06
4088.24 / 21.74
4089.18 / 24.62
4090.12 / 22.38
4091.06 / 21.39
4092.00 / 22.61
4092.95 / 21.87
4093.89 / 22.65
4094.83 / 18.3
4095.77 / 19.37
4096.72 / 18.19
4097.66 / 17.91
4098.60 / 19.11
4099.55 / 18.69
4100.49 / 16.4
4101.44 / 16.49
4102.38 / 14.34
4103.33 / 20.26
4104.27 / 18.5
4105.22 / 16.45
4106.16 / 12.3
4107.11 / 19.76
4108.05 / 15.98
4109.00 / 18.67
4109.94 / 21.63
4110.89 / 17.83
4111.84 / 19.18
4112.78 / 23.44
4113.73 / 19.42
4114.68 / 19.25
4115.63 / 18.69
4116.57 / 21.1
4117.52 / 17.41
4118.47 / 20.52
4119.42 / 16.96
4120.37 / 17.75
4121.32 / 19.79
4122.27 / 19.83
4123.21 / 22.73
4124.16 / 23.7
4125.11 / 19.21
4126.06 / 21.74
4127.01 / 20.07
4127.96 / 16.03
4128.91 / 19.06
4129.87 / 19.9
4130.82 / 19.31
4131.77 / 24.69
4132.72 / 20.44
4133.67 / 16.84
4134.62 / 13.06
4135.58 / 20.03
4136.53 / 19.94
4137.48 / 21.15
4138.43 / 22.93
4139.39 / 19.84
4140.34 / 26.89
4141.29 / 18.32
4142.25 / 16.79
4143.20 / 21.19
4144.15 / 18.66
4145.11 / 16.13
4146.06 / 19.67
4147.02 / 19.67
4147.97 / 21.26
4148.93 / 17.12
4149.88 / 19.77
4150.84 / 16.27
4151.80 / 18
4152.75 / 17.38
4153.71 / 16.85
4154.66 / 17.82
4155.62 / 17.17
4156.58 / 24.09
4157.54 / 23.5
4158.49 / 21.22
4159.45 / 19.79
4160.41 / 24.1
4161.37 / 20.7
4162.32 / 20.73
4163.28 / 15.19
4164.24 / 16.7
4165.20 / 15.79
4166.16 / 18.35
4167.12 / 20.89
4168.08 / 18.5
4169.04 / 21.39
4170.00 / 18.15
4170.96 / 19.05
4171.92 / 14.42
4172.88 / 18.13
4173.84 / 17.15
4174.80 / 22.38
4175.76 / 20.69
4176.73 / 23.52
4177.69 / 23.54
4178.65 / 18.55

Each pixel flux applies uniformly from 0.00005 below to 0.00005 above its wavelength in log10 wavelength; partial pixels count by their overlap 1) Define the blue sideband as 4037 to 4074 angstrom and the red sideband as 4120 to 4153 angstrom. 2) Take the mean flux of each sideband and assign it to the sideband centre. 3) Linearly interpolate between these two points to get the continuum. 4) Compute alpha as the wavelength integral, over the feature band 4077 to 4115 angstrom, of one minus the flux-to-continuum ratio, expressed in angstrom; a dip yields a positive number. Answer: -0.8 angstrom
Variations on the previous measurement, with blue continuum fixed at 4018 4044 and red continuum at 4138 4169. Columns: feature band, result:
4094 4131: 1.56 angstrom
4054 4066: 0.72 angstrom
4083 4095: -1.33 angstrom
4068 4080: -0.58 angstrom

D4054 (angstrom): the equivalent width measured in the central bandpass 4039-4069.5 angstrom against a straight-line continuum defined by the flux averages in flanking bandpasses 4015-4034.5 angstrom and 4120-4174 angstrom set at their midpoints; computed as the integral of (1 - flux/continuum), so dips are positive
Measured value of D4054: 1.0 angstrom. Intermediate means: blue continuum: 20.5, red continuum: 19.4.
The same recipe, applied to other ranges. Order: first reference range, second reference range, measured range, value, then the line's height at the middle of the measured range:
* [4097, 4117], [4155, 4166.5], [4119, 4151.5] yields -0.9 angstrom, 19.1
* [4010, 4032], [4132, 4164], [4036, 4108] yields 1.5 angstrom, 20.3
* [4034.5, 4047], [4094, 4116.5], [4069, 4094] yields -3.3 angstrom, 19.1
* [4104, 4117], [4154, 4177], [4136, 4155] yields -0.1 angstrom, 19.2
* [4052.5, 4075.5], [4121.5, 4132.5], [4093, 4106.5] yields 1.5 angstrom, 20.1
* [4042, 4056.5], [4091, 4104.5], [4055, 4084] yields -1.1 angstrom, 19.2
